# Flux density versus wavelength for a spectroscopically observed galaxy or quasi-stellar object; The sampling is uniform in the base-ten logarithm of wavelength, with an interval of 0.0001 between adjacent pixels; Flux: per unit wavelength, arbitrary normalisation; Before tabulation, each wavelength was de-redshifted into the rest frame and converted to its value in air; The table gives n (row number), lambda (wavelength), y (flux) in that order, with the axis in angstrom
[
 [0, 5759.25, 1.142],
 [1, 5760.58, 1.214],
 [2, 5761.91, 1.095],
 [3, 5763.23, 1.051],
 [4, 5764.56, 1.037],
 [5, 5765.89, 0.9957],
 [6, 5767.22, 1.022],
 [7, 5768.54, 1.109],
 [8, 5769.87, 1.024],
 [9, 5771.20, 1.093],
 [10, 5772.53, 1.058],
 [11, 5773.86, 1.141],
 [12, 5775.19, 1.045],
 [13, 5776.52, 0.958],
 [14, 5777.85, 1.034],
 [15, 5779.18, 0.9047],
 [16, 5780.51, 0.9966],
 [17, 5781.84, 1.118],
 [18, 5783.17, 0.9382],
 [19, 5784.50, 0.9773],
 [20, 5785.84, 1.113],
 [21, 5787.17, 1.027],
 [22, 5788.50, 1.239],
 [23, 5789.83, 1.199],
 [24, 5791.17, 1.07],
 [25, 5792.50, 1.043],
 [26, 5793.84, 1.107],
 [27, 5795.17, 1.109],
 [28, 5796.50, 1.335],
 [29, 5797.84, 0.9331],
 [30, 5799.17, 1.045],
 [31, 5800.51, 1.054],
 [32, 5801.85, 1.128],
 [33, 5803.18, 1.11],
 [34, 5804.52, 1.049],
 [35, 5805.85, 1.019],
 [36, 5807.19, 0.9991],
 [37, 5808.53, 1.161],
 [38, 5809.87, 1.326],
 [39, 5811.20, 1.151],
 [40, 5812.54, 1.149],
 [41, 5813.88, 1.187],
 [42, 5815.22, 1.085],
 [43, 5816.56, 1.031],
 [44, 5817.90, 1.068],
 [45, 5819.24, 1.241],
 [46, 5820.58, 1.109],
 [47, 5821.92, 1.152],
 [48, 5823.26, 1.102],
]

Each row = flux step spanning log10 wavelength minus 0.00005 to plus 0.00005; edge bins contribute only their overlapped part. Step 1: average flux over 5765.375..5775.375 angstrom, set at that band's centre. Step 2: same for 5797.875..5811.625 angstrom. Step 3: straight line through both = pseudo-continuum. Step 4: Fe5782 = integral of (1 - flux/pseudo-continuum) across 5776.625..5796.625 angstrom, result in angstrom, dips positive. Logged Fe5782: 0.2 angstrom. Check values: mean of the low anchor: 1.06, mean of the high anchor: 1.1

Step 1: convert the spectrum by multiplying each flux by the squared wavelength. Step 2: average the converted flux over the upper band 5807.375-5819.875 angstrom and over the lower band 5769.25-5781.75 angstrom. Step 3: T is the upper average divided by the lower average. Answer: 1.13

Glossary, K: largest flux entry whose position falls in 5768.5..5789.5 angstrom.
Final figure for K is 1.239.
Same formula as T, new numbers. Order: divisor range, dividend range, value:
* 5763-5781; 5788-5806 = 1.08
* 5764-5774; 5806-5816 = 1.10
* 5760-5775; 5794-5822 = 1.05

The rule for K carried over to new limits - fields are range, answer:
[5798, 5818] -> 1.326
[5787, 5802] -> 1.335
